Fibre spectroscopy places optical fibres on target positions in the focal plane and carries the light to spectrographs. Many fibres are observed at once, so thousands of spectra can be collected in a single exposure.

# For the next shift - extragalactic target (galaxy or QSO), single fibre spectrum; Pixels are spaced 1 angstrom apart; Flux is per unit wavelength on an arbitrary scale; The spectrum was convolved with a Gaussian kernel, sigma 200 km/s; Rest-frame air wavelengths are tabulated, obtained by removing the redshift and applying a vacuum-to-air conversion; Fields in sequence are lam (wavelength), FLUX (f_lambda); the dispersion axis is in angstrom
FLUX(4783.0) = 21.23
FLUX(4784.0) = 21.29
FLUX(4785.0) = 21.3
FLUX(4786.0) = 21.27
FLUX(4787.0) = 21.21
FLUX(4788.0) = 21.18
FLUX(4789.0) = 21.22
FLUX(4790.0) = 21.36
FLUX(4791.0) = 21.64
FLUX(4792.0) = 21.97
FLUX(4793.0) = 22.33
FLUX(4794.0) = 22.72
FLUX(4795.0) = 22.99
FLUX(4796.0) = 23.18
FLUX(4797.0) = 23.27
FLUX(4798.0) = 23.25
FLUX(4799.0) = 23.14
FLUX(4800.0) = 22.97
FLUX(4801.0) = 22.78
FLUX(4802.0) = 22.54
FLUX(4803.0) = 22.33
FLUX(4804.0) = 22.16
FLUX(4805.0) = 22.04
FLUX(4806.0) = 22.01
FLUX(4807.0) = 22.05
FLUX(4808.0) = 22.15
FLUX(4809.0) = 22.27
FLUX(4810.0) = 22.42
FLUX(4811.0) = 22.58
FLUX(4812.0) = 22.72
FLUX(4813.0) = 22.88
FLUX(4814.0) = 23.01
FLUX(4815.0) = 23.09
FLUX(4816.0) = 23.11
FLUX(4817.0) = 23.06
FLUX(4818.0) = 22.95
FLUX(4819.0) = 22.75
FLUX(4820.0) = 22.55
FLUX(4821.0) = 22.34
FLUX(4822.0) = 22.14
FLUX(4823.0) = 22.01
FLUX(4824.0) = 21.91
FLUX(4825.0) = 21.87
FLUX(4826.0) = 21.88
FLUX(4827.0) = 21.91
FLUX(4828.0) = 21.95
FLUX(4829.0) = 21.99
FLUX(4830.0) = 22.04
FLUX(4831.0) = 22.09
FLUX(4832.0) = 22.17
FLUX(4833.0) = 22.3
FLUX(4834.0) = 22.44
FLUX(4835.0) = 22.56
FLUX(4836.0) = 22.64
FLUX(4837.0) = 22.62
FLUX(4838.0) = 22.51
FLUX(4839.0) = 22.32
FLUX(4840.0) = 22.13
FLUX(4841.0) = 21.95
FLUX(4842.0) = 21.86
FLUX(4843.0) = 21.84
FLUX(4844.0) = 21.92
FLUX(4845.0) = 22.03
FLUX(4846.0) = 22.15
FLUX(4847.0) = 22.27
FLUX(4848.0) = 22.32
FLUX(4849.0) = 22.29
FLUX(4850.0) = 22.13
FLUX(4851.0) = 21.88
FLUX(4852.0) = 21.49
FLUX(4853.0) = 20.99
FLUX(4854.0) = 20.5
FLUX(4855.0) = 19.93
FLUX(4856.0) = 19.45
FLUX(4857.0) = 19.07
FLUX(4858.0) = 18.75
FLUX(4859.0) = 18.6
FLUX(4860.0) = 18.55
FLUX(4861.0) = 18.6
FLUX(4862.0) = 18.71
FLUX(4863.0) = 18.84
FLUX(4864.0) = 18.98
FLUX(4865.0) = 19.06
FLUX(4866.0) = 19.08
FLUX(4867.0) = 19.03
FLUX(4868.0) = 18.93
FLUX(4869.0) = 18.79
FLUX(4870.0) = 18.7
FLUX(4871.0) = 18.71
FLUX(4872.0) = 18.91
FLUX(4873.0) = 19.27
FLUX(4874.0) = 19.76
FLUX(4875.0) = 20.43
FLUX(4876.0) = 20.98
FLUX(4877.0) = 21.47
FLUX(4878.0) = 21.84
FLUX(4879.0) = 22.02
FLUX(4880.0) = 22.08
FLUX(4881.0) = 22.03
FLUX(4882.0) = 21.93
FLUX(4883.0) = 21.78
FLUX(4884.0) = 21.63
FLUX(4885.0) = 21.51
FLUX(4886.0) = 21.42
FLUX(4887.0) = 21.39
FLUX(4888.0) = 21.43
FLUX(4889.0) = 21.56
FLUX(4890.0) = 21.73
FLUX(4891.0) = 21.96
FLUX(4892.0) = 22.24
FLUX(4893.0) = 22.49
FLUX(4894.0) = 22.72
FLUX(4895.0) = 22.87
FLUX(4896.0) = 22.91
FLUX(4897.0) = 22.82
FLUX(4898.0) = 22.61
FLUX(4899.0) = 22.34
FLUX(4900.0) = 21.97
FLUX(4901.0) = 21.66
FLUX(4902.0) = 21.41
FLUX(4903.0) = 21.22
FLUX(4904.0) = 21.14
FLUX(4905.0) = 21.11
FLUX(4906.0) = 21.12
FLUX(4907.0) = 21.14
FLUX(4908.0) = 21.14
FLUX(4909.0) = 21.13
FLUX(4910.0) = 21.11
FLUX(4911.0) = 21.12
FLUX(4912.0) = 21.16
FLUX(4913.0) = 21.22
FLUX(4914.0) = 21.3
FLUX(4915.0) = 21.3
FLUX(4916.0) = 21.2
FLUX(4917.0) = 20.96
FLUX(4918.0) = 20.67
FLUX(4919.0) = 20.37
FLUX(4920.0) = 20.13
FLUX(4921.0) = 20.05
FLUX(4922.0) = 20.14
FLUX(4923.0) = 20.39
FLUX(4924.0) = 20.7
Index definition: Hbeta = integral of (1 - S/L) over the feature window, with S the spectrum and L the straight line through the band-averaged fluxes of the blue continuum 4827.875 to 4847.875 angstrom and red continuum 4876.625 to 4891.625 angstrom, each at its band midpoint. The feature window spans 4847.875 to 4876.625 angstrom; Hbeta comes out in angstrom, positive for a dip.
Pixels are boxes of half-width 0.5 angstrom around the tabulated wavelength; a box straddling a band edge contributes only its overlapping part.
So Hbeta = 2.92 angstrom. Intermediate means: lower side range 22.2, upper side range 21.7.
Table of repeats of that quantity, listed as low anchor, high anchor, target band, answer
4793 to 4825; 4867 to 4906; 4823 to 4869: 1.93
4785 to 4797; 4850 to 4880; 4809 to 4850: -2.99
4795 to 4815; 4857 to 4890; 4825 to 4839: -0.37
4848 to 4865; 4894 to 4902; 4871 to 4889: 0.20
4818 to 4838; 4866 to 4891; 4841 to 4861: 0.60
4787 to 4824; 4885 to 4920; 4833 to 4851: -0.09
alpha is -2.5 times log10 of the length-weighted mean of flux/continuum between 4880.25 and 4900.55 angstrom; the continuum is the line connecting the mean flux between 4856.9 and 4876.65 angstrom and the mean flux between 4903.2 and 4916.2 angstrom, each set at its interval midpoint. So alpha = -0.09 mag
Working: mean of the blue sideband 19.1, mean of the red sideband 21.2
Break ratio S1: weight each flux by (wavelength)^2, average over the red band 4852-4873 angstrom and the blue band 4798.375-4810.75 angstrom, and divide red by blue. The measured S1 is 0.9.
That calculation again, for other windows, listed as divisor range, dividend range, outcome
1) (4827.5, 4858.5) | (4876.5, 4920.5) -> 1.02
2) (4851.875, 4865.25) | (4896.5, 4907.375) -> 1.14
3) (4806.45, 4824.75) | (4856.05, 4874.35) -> 0.86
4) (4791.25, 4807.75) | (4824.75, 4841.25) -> 1.00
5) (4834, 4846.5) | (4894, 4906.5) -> 1.01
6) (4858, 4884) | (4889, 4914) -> 1.11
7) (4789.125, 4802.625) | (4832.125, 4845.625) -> 1.00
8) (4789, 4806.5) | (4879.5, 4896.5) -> 1.02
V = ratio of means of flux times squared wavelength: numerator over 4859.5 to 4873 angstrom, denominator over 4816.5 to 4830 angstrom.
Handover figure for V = 0.9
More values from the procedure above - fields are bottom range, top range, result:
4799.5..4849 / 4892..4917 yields 1.00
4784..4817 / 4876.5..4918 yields 1.01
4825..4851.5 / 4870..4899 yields 0.99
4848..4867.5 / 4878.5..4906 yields 1.12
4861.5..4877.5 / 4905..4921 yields 1.10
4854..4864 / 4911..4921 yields 1.12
